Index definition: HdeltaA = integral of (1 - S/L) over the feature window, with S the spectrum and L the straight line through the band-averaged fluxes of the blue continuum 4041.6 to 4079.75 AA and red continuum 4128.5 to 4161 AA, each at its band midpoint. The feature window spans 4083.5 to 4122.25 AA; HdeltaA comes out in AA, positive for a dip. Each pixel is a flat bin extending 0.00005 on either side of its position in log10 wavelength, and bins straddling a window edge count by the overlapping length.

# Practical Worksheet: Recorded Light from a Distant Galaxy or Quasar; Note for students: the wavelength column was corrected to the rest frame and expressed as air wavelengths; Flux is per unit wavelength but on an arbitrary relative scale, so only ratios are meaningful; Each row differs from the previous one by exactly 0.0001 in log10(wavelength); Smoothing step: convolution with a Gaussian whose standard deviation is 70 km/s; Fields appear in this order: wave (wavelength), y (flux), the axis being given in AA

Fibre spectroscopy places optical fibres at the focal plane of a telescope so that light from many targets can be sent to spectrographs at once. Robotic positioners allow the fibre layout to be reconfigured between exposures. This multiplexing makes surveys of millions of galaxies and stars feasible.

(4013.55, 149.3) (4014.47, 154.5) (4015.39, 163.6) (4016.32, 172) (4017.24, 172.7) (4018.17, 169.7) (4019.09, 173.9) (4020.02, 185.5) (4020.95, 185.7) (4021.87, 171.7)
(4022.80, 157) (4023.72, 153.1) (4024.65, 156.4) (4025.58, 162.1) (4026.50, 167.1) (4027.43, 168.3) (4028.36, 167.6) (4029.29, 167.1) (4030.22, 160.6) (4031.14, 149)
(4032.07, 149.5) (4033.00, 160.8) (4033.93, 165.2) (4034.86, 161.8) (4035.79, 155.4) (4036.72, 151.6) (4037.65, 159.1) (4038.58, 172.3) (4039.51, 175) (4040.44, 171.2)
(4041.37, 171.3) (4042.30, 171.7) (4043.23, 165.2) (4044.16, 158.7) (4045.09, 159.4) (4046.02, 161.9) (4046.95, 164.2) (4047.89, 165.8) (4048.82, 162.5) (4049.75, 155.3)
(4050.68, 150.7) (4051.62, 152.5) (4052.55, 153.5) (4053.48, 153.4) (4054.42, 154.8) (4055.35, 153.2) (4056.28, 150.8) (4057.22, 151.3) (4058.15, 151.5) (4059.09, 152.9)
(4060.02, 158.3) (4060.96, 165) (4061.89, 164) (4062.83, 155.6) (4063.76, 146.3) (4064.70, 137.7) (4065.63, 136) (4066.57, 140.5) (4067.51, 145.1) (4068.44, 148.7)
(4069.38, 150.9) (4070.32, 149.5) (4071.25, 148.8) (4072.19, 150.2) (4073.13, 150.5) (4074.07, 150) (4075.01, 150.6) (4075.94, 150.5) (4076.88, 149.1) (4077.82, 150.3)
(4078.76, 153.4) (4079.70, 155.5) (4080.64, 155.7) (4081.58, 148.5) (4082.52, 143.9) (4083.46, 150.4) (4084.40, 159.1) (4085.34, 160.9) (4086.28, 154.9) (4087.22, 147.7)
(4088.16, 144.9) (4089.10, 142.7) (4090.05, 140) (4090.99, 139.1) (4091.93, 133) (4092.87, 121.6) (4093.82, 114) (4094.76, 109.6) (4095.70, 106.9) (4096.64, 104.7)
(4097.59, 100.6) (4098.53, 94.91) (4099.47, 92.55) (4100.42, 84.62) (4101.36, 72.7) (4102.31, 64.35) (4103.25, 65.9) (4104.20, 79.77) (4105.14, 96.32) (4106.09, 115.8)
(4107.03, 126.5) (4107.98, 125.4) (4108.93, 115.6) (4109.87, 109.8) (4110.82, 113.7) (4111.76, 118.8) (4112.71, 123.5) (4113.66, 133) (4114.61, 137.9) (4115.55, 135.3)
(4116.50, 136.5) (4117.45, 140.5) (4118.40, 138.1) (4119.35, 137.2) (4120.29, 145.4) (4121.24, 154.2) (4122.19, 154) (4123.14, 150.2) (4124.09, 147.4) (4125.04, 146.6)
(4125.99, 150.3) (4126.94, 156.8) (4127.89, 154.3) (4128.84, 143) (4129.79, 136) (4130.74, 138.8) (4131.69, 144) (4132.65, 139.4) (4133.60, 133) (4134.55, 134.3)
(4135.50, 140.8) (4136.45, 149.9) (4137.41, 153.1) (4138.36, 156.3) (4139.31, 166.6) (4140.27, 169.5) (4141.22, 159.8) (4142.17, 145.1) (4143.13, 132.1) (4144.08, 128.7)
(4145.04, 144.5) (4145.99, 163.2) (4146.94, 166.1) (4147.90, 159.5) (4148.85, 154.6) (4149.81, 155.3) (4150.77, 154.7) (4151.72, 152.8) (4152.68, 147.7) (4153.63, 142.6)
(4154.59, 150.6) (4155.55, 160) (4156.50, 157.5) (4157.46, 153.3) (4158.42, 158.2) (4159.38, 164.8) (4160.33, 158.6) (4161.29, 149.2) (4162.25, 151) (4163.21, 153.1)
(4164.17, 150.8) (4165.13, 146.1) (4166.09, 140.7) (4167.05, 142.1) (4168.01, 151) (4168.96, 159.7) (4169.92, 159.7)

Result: 7.7 AA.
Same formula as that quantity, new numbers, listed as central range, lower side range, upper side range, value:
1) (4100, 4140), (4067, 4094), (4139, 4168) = 5.3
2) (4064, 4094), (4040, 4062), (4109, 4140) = 1.2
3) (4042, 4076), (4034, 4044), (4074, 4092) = 0.9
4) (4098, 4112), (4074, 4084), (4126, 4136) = 4.6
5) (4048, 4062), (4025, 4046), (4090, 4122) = -0.5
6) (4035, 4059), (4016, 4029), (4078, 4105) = -1.1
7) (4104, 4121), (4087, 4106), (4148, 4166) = -0.7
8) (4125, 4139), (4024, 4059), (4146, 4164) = 1.0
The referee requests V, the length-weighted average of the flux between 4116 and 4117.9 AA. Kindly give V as 138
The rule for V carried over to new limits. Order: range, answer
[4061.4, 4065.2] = 151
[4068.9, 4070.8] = 150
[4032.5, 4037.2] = 159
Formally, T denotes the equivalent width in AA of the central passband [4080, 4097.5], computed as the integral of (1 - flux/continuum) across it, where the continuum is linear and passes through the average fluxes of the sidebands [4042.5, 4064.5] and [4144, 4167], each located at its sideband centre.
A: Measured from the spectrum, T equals 2.1 AA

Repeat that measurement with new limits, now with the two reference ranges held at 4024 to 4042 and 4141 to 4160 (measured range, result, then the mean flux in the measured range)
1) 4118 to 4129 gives 0.5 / 148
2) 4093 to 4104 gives 4.5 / 92.5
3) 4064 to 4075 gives 0.9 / 146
